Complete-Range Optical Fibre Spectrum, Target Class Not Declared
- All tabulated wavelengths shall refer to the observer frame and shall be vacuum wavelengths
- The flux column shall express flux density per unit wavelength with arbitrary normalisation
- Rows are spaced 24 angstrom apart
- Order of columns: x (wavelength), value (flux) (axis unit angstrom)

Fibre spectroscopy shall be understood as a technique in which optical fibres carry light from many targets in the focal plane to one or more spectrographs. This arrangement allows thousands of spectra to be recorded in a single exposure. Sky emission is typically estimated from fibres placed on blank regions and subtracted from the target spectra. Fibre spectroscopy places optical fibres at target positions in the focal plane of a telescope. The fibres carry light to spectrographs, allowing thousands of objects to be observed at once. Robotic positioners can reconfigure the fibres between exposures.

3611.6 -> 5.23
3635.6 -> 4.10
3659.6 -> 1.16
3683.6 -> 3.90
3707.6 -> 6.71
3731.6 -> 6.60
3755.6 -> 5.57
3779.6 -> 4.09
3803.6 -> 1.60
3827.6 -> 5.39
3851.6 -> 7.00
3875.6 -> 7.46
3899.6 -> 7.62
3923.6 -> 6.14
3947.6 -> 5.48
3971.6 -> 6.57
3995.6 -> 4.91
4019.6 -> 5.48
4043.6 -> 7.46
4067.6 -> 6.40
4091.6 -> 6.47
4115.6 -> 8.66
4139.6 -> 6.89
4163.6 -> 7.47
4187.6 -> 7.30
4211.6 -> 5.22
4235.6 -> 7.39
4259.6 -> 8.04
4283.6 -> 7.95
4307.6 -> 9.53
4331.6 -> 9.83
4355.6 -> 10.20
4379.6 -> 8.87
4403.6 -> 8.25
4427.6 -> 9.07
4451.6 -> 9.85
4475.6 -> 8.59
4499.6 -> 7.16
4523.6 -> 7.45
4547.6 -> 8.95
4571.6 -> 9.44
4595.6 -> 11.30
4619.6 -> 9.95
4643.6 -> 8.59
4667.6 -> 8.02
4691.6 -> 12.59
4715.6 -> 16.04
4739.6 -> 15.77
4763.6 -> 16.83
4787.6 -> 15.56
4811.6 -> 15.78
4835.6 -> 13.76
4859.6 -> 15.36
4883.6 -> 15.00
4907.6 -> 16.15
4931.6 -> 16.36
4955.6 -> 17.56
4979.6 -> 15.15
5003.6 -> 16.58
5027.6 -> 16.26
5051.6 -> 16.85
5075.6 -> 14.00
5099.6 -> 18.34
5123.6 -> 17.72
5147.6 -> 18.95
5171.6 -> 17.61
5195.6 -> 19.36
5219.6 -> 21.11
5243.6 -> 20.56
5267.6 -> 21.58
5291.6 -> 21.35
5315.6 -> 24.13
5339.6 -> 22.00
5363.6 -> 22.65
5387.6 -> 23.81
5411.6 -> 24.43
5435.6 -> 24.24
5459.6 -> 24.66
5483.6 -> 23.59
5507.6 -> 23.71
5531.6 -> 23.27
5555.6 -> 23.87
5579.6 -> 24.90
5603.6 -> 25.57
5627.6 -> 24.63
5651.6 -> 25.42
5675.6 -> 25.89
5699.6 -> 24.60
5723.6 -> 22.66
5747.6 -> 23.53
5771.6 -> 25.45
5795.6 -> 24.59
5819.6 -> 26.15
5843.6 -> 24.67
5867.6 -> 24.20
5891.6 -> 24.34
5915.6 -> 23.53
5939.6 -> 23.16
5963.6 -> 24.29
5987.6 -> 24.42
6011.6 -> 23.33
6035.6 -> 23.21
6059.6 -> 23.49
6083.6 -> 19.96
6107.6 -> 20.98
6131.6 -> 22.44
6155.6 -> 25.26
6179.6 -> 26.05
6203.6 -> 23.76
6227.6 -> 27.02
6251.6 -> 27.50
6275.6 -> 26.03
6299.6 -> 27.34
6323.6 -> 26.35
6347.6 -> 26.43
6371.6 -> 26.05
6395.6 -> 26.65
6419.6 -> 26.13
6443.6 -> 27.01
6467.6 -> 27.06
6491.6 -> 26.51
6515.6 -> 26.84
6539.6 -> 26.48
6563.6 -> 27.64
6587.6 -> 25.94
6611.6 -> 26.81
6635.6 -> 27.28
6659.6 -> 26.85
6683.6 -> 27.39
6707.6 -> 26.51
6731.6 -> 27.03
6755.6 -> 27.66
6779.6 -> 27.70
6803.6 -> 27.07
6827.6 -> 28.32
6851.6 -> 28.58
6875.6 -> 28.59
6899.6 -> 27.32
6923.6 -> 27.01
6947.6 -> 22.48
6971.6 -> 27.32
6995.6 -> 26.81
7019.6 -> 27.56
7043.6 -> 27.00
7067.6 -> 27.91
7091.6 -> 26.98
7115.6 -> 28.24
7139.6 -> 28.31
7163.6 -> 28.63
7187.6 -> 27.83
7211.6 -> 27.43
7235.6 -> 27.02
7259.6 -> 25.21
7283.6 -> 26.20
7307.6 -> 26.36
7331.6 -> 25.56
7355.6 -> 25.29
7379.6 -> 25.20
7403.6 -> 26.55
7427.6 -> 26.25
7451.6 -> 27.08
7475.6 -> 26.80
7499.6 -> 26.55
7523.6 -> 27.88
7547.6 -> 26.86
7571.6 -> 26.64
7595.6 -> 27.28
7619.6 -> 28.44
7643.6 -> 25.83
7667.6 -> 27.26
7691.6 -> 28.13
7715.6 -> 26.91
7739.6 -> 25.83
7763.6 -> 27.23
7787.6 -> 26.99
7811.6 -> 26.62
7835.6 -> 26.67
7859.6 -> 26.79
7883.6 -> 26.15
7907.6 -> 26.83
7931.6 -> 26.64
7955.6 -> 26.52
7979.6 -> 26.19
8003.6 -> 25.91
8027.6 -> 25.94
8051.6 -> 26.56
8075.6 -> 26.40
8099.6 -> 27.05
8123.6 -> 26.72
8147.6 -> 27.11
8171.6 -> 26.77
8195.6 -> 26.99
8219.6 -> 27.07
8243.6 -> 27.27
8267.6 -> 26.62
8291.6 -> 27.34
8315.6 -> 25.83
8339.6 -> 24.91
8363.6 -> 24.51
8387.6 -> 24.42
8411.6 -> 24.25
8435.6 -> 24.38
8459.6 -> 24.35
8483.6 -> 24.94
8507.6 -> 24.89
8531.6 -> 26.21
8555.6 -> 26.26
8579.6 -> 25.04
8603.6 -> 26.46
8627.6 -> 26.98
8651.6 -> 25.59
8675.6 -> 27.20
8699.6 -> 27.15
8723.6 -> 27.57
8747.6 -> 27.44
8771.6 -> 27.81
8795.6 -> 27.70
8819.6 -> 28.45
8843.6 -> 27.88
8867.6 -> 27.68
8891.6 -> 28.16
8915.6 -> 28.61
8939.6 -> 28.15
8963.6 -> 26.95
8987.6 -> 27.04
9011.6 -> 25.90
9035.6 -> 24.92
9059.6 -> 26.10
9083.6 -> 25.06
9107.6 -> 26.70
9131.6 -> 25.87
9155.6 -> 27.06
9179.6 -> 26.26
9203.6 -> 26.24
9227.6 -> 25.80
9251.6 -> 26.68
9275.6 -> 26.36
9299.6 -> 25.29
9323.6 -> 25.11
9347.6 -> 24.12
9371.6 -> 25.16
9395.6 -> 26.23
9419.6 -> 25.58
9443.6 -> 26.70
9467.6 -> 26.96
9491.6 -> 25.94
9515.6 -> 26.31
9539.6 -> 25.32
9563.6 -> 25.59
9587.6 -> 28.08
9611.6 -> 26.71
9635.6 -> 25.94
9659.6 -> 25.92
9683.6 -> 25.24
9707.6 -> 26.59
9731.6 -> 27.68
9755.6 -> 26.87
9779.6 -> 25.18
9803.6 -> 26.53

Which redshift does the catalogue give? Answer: 0.18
